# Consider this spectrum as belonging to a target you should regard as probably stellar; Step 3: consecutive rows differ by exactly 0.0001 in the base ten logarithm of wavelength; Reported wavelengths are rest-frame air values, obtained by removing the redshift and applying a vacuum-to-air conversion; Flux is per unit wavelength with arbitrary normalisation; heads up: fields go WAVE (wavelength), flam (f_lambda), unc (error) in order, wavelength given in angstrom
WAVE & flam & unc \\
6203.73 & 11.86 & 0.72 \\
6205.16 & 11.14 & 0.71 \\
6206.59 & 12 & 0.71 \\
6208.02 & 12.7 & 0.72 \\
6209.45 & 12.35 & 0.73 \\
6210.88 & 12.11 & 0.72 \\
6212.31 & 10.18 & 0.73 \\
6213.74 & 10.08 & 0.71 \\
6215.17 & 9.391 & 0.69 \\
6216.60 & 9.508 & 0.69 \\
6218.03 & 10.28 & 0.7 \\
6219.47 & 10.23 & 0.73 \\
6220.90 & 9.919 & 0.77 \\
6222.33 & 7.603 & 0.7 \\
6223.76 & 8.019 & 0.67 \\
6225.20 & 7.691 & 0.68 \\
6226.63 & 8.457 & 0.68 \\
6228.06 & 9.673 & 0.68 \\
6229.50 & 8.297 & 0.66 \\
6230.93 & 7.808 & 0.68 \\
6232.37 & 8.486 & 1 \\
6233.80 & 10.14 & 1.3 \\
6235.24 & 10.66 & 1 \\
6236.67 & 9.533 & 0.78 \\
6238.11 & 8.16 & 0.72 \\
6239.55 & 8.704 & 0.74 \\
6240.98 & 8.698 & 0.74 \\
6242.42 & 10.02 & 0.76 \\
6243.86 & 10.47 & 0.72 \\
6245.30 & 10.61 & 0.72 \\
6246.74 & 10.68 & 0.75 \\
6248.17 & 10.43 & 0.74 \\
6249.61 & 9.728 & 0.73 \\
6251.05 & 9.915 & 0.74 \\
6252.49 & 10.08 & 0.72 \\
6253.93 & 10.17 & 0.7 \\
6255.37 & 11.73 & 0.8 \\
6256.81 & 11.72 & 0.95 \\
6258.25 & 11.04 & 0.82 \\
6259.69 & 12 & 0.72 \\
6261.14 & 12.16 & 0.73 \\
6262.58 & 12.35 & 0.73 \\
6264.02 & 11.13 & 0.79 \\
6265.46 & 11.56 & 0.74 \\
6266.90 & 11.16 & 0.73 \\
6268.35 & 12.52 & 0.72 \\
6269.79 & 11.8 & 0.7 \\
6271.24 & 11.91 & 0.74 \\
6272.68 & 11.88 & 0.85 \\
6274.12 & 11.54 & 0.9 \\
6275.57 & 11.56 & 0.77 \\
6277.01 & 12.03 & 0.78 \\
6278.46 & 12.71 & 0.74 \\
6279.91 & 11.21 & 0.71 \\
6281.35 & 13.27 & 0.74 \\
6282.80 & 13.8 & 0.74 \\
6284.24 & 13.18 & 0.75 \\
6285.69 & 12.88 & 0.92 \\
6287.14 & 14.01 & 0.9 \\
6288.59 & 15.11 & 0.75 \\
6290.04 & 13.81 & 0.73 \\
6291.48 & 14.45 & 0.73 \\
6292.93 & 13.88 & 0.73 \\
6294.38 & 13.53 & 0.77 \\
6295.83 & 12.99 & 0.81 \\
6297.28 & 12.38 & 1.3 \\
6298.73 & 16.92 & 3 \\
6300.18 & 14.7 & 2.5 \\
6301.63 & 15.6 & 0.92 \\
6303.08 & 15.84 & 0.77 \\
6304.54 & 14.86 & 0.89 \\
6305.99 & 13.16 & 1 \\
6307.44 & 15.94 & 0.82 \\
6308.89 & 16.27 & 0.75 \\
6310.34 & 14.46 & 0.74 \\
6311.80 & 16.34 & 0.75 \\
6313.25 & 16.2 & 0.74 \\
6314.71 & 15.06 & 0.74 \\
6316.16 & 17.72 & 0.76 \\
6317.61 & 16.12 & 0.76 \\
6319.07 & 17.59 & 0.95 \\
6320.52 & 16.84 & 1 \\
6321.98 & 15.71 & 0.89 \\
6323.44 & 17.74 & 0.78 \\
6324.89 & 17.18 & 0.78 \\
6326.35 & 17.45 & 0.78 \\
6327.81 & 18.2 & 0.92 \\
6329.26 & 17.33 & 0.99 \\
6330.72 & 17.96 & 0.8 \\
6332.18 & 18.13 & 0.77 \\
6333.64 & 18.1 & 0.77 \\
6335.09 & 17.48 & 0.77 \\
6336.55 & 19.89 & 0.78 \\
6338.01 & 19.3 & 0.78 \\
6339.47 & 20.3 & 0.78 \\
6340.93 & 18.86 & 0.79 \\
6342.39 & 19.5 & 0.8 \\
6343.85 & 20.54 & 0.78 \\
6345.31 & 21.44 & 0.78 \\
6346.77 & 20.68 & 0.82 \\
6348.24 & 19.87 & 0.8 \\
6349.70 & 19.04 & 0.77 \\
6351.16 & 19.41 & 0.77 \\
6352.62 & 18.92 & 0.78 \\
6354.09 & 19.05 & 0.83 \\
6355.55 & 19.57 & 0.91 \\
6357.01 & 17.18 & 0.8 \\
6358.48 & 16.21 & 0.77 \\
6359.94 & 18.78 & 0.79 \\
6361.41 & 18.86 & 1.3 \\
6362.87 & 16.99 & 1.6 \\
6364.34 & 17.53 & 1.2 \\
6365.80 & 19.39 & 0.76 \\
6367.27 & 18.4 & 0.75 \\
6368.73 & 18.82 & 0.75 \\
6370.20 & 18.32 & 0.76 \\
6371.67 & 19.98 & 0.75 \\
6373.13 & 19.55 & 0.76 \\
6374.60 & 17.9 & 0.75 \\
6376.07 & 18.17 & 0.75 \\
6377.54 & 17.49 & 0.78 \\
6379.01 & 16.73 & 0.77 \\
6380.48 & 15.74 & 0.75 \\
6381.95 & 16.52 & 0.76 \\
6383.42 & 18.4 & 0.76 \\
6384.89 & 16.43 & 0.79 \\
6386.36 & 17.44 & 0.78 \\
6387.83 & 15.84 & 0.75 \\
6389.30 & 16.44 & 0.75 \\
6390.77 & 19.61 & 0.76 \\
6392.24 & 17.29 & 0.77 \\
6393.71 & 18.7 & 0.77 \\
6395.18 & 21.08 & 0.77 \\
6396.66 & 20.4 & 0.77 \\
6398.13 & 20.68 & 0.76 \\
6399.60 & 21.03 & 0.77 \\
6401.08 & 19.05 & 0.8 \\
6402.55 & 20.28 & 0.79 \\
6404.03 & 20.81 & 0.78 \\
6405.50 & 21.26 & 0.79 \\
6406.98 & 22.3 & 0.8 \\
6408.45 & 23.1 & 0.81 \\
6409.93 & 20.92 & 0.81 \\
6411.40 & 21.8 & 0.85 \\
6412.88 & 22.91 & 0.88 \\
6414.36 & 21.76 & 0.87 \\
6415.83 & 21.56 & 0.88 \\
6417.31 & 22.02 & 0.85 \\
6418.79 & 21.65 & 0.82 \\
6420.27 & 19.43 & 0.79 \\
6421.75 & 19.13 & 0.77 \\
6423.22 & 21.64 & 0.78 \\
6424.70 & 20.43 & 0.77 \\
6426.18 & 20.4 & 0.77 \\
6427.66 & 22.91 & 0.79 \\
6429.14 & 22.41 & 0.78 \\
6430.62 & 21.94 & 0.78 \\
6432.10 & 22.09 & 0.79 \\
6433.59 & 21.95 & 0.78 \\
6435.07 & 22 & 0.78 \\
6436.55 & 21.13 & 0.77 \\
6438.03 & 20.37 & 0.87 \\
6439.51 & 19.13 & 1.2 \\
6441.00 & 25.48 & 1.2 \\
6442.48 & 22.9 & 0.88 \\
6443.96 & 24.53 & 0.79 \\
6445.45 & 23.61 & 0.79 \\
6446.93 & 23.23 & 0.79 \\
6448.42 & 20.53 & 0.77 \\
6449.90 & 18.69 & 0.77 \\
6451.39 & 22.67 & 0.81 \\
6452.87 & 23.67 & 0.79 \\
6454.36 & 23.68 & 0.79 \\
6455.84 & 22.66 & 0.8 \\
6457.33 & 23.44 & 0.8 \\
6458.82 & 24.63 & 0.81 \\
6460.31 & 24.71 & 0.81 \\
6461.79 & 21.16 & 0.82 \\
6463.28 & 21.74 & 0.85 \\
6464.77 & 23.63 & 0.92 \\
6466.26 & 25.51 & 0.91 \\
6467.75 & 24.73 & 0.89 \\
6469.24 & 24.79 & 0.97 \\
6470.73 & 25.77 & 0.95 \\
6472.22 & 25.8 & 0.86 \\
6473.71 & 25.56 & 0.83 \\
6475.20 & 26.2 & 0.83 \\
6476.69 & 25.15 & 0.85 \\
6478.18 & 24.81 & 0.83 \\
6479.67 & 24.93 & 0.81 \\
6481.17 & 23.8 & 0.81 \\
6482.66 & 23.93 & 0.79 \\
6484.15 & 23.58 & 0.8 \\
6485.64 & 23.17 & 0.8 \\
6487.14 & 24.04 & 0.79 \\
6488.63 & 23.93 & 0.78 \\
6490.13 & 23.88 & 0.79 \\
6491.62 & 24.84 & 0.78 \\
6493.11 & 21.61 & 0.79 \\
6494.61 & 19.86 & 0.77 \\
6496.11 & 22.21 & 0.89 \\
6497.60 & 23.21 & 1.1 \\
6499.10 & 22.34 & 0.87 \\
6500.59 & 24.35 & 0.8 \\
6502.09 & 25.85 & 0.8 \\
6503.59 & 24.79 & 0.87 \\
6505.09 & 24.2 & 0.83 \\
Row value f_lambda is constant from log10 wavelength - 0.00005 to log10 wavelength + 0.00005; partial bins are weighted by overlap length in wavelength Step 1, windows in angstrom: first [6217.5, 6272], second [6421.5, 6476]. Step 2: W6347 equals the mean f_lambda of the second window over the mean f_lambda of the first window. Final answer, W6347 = 2.25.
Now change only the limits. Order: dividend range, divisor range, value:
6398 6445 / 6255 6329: 1.53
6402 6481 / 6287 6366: 1.32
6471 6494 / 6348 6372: 1.31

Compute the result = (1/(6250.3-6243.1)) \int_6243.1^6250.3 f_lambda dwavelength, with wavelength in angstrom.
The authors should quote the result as 10.4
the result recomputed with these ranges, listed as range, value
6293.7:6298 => 13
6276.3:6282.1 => 12.3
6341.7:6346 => 20.5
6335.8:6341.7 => 19.6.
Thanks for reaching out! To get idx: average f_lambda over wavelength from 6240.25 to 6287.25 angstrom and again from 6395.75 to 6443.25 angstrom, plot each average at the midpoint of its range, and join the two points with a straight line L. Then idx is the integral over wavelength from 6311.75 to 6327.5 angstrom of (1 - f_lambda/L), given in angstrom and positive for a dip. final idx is -1.8 angstrom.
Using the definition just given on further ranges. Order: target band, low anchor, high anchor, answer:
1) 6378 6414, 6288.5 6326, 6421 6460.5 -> 1.1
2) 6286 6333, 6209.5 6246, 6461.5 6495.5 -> -4.9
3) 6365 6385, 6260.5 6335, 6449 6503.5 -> 0.5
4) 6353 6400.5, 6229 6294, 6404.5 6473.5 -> 0.6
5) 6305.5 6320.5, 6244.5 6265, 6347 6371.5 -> -0.7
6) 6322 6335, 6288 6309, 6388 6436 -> -1.1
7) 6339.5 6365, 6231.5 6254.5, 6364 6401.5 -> -4.0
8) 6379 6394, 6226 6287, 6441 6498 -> 1.2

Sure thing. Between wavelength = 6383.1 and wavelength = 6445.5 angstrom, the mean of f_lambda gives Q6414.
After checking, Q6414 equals 20.8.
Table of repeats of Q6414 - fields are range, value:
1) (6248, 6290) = 11.9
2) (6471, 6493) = 24.5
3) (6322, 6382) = 18.5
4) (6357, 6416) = 19.1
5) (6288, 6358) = 17.1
